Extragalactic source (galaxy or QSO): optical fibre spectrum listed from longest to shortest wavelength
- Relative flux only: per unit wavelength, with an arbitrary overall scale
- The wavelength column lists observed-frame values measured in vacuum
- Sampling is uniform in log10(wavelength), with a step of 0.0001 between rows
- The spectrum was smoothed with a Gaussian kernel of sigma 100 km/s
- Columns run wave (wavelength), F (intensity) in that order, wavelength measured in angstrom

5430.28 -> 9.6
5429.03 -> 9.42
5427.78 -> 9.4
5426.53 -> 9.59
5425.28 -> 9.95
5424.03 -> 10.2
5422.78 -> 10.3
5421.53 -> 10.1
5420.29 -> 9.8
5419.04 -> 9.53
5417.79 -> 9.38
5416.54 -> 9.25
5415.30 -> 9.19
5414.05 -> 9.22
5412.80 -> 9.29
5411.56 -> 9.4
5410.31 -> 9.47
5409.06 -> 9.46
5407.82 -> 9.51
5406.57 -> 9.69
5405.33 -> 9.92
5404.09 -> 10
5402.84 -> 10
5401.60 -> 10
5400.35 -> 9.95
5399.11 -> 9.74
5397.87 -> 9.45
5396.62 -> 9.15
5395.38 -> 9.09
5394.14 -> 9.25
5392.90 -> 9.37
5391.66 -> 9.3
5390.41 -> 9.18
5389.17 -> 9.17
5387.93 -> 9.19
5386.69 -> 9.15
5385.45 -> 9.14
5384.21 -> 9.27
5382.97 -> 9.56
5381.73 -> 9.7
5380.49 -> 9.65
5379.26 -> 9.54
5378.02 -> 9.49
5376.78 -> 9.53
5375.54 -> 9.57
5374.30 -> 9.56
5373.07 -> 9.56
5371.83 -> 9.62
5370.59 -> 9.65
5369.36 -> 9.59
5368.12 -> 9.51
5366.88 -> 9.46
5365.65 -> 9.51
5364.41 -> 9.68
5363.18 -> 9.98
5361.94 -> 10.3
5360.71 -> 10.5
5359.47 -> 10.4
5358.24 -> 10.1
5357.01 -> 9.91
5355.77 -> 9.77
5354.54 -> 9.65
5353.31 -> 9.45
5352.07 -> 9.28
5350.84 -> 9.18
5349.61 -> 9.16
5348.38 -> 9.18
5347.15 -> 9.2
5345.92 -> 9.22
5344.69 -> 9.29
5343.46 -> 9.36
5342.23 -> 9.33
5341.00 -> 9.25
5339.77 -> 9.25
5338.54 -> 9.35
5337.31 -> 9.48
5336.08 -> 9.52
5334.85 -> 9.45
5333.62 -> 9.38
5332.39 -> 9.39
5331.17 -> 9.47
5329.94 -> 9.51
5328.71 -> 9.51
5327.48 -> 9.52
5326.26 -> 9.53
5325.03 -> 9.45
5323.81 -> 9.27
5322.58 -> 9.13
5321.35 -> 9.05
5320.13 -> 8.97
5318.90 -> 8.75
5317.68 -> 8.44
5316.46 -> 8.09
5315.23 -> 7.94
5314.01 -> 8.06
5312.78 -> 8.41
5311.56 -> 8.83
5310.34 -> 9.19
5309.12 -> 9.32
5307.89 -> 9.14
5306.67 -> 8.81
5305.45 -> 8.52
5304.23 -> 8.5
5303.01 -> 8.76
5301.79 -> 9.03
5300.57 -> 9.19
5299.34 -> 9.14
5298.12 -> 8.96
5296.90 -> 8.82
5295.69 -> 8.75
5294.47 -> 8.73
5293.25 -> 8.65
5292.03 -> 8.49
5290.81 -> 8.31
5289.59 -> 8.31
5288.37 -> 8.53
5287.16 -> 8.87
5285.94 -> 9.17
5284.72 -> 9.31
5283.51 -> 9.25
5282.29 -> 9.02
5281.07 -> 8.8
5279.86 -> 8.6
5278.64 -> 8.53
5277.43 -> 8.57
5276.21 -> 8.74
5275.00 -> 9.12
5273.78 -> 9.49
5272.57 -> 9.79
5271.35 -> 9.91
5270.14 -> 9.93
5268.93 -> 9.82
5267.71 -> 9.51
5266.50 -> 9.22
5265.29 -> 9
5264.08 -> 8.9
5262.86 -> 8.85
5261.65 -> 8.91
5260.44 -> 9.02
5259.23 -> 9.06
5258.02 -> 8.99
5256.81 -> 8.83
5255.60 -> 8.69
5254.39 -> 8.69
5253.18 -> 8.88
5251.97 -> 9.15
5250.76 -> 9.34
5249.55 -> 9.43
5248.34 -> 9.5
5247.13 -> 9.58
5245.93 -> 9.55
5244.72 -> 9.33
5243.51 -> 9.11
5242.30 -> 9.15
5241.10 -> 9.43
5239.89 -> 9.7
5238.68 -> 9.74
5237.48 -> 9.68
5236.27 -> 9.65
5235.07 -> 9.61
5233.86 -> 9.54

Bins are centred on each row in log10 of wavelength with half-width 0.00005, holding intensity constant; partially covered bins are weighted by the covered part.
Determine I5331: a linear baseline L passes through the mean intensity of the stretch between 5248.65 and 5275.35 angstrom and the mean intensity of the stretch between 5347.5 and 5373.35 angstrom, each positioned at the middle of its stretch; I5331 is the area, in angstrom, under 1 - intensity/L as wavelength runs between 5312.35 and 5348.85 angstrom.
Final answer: 1.6 angstrom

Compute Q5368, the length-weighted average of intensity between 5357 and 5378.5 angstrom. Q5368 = 9.77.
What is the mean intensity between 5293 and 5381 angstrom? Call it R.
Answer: 9.28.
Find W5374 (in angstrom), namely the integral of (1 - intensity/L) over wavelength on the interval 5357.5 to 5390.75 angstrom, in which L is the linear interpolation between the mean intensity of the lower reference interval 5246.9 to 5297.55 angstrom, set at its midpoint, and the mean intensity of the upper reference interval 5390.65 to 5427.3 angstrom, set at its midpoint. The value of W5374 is -0.6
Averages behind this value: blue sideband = 9.02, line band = 9.62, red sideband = 9.6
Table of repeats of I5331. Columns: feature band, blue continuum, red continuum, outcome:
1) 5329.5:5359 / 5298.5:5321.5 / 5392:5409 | -1.2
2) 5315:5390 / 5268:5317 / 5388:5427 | -1.4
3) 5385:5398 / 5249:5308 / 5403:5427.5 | 0.4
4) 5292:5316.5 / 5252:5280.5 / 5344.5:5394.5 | 1.3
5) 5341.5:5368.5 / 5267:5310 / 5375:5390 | -0.9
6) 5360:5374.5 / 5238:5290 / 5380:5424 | -0.5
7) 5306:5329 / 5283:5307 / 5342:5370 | 0.5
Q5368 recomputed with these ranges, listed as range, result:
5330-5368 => 9.55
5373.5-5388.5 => 9.45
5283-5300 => 8.8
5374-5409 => 9.5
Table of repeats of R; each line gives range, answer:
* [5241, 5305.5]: 9.03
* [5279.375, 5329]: 8.85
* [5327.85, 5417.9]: 9.51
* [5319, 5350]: 9.32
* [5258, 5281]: 9.15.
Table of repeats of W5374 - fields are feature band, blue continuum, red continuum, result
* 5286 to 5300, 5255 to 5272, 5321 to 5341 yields 0.9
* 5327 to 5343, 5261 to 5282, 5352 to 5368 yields 0.4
